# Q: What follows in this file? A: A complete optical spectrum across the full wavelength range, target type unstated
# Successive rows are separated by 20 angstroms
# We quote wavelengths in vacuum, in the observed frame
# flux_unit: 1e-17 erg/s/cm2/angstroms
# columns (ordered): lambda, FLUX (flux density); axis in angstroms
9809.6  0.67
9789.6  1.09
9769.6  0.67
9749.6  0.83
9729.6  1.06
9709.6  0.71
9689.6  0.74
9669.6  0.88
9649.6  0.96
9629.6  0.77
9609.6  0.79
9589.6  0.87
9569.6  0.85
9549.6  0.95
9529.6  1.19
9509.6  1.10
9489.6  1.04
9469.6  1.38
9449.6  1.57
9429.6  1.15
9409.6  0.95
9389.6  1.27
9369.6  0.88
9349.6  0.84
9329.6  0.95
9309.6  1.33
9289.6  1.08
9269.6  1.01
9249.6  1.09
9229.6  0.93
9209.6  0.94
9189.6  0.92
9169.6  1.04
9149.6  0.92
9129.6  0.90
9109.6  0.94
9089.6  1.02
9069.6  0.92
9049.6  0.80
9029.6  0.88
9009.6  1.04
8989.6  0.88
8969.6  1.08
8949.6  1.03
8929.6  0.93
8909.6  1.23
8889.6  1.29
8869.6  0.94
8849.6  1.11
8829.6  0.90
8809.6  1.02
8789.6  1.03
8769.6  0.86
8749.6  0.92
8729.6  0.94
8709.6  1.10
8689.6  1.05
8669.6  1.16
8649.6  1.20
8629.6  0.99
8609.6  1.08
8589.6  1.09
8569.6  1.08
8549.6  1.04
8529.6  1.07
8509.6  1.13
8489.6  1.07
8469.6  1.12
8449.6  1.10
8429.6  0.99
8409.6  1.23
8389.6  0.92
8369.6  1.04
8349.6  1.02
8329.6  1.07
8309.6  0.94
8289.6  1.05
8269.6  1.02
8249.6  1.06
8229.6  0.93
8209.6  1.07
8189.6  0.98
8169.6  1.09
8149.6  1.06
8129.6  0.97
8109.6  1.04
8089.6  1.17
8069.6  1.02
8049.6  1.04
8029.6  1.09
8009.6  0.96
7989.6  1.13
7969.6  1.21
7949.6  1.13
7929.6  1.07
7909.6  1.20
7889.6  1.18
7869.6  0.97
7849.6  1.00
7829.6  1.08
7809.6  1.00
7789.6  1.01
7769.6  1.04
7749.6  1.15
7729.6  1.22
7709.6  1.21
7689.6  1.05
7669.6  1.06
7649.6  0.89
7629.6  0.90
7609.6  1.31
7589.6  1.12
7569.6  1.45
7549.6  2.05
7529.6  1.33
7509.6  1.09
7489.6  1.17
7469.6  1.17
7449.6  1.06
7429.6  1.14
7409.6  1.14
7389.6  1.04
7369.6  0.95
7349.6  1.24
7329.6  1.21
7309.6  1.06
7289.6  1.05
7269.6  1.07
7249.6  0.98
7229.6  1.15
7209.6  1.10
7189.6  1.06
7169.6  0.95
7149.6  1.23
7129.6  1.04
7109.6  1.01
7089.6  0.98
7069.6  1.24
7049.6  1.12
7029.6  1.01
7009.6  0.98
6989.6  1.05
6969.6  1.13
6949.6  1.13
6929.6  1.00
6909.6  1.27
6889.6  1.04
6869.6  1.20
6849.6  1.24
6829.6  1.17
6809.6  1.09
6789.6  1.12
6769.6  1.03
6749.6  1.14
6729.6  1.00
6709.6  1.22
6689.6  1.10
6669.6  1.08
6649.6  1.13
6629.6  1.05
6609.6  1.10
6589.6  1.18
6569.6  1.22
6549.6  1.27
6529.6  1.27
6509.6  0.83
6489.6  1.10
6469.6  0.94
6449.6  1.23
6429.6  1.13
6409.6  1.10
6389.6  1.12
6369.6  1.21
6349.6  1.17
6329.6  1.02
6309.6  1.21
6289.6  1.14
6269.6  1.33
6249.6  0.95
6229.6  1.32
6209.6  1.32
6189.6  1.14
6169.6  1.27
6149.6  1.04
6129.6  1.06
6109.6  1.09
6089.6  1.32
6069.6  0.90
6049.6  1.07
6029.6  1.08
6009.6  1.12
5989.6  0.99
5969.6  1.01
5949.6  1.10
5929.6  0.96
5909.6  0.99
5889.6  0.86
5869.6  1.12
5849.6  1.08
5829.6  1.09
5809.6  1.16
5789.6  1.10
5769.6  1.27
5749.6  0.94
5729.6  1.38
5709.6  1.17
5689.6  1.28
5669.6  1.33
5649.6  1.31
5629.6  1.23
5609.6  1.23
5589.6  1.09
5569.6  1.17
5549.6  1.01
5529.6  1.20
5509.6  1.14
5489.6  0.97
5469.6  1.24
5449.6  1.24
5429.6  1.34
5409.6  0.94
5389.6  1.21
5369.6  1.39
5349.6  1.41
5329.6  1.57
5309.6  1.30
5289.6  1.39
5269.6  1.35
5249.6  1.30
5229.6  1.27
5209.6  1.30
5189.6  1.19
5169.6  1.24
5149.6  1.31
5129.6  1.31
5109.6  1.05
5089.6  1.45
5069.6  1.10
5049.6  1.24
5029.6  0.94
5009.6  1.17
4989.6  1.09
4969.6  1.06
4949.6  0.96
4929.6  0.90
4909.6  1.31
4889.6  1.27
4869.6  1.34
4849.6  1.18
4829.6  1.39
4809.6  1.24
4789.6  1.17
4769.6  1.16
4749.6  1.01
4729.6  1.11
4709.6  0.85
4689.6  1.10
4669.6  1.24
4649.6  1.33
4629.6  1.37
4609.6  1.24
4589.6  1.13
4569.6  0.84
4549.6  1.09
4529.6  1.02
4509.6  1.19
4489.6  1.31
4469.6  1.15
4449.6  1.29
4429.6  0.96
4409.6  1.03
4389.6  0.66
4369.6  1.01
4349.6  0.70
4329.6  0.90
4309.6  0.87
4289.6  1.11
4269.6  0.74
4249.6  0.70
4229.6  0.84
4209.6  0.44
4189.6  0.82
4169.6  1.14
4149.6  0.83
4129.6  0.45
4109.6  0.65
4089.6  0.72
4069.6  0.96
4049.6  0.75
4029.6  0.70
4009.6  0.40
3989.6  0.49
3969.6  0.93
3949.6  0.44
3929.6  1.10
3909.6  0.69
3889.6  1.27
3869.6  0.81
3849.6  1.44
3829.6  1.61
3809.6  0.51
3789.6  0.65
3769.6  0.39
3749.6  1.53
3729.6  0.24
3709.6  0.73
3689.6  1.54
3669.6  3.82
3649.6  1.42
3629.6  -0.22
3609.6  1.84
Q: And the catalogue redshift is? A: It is 0.149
